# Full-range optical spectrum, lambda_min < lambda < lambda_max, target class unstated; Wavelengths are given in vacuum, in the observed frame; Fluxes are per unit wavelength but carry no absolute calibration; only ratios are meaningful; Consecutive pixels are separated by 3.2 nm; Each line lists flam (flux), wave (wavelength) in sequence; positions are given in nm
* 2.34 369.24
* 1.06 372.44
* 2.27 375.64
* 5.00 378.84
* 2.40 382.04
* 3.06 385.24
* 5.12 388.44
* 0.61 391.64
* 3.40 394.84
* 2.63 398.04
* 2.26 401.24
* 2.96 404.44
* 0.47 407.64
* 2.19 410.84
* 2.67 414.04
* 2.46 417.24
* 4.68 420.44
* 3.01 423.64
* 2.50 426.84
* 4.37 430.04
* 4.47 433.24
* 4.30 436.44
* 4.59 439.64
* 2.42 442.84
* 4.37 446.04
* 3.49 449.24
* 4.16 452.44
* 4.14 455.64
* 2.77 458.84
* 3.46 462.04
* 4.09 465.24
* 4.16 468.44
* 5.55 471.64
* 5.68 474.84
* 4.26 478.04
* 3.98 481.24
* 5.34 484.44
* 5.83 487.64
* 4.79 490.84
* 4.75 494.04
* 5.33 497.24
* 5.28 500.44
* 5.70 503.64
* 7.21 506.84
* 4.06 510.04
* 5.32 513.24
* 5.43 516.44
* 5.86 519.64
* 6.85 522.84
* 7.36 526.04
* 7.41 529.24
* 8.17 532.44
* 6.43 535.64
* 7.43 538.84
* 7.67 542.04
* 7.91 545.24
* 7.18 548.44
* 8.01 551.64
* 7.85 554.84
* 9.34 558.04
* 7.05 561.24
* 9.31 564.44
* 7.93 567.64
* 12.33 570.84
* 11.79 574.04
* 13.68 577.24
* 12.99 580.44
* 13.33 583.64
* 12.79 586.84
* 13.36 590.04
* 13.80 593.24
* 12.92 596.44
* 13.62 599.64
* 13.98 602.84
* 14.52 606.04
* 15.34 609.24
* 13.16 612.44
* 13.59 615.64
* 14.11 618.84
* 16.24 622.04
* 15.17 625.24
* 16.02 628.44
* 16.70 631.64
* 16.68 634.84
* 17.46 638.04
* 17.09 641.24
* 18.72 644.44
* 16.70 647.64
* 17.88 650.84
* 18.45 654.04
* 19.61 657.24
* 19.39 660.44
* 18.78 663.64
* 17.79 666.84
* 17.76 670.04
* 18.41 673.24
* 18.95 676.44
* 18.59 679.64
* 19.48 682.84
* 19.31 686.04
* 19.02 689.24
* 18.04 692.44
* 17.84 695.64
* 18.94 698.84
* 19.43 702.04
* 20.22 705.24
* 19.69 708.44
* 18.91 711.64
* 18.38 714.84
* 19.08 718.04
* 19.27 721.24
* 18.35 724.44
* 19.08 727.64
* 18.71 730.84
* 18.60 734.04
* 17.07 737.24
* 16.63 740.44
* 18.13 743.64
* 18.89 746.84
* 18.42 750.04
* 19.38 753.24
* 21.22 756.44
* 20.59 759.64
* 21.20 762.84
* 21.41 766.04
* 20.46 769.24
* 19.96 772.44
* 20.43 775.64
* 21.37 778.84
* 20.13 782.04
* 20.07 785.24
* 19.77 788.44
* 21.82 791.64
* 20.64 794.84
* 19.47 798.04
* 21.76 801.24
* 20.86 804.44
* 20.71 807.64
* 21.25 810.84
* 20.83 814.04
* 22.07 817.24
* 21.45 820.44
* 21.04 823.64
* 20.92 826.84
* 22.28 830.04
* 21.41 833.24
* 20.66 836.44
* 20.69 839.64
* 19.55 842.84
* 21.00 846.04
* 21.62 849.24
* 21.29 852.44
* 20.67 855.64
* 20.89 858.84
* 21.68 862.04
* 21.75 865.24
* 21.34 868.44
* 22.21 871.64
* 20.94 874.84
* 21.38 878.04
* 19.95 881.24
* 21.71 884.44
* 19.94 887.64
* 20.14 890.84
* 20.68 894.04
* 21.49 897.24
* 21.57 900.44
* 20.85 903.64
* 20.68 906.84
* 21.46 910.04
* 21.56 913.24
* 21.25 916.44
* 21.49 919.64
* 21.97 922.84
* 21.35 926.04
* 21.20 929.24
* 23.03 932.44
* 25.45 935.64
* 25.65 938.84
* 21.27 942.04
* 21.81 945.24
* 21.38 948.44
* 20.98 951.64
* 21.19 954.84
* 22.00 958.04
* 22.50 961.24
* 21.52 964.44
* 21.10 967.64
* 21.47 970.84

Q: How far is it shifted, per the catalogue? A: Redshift 0.43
